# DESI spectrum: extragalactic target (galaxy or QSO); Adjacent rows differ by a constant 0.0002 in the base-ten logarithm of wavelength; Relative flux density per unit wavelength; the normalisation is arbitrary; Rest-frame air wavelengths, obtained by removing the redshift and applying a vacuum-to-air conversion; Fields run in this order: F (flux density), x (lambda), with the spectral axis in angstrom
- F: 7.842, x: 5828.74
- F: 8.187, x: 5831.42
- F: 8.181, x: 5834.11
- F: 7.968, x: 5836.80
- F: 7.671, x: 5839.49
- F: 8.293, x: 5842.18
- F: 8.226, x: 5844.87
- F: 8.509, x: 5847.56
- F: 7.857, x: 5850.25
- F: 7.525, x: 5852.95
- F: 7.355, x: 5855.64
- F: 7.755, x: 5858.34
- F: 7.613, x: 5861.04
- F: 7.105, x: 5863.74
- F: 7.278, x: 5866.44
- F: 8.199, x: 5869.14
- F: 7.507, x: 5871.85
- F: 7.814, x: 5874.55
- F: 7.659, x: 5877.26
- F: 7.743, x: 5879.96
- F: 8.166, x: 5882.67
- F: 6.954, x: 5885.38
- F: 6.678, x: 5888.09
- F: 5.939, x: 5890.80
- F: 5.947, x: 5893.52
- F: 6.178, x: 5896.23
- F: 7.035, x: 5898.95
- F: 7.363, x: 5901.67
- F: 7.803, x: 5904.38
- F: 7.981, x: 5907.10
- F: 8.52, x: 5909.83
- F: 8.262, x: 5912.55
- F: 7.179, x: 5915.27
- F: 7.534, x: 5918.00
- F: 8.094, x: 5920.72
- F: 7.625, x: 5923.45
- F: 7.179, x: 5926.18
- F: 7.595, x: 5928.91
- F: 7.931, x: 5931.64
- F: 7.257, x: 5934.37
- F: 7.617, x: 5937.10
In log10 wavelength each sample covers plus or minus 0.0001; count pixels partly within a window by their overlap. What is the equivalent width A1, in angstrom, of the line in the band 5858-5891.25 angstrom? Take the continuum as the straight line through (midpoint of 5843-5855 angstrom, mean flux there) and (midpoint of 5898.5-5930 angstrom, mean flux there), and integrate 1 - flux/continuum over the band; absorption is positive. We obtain 1.9 angstrom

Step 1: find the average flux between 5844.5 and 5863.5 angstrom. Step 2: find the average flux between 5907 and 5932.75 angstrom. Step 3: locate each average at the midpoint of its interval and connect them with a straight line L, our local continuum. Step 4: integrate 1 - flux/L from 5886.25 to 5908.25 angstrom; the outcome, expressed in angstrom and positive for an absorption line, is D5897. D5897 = 2.6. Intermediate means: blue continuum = 7.77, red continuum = 7.78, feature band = 6.86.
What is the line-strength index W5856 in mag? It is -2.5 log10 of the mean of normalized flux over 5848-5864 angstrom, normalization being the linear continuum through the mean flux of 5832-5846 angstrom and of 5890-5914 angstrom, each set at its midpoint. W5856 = 0.03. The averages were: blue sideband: 8.07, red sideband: 7.25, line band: 7.62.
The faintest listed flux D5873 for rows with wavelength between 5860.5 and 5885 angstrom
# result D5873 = 7.105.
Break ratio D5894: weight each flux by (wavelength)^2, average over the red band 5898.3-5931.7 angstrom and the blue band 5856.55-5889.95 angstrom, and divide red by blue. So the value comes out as 1.0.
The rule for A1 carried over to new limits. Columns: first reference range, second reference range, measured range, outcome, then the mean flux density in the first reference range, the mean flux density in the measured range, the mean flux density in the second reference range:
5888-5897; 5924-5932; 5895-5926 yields -3.5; 6.12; 7.59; 7.53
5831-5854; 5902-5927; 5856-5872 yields 0.8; 8.05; 7.56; 7.79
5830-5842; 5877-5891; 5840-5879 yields -0.6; 8.03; 7.76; 7.26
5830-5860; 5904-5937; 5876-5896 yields 2.2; 7.95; 6.96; 7.74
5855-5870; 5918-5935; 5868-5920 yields 1.3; 7.54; 7.4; 7.62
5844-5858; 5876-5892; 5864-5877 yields -0.3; 7.87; 7.64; 7.2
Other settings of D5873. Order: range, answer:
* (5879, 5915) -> 5.939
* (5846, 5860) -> 7.355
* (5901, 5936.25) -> 7.179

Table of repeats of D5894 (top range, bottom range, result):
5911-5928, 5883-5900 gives 1.18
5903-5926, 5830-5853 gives 1.00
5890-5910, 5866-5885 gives 0.92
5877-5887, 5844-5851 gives 0.94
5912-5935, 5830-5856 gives 0.98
